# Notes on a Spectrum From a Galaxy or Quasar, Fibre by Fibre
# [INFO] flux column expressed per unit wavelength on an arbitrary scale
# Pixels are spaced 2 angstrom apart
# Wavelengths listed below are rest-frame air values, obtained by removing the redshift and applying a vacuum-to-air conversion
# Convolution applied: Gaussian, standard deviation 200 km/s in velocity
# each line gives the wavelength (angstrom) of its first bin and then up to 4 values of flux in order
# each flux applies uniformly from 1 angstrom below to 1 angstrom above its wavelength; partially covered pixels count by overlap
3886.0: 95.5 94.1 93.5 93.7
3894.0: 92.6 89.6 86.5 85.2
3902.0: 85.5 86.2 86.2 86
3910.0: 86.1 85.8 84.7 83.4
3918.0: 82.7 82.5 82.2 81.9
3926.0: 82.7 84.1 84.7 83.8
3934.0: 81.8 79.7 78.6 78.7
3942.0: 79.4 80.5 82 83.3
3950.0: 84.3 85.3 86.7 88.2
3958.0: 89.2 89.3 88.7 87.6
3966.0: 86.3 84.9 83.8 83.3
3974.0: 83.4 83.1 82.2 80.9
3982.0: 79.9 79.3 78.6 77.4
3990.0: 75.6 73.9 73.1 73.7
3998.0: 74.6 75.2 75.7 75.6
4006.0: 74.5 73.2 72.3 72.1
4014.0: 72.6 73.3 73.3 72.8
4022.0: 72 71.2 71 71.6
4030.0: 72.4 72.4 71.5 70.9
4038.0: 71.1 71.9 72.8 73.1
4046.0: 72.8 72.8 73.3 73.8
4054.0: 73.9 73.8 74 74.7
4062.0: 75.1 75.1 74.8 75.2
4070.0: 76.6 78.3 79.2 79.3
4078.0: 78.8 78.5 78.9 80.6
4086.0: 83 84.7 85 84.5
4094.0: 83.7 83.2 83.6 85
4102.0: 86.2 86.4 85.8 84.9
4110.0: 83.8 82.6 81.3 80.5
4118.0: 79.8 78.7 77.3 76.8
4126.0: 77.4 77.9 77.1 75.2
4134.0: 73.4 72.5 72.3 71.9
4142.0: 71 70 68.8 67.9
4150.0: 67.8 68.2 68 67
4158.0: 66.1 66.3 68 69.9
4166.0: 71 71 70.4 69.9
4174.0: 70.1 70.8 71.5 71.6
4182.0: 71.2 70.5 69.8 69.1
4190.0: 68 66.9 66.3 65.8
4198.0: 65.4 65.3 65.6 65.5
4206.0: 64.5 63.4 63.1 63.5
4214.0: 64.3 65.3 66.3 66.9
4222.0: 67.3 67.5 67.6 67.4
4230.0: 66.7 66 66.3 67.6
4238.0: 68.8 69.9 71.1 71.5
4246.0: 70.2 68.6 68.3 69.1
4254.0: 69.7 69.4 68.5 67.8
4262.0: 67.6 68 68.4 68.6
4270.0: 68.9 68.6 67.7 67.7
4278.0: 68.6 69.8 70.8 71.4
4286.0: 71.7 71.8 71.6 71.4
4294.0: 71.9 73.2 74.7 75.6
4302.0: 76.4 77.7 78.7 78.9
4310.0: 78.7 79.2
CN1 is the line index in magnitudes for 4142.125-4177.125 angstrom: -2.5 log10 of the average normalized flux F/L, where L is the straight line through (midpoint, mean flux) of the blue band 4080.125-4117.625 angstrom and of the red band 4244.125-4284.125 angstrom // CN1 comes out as 0.13 mag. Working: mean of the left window 83.4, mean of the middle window 69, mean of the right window 68.9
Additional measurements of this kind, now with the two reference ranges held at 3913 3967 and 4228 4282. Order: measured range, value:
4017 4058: 0.09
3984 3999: 0.08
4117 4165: 0.03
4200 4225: 0.09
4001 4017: 0.10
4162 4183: 0.03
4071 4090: -0.05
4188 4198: 0.07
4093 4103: -0.11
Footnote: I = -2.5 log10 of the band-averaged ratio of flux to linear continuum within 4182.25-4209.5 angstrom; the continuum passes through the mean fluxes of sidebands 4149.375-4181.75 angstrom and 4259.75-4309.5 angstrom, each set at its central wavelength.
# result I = 0.051 mag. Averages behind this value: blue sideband 69.3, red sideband 71.6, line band 66.7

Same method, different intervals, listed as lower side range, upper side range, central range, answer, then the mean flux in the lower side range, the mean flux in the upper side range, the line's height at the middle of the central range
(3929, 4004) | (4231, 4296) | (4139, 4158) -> 0.08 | 81.5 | 69.4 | 74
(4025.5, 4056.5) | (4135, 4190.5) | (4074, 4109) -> -0.16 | 72.4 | 69.7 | 71.3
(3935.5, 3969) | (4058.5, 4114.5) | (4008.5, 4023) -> 0.14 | 84.3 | 81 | 82.7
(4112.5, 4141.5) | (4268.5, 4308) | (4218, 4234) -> 0.11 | 76.6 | 72.1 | 73.9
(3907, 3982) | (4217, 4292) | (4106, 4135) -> -0.06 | 83.8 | 68.8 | 75.3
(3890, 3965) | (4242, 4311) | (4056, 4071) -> 0.06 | 85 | 71.2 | 79.6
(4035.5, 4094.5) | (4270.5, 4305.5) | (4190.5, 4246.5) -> 0.10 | 76.7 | 71.9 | 73.4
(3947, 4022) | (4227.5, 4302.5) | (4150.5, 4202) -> 0.06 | 79.6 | 69.7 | 72.8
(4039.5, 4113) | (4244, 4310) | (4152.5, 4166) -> 0.12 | 79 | 71.1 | 75.7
